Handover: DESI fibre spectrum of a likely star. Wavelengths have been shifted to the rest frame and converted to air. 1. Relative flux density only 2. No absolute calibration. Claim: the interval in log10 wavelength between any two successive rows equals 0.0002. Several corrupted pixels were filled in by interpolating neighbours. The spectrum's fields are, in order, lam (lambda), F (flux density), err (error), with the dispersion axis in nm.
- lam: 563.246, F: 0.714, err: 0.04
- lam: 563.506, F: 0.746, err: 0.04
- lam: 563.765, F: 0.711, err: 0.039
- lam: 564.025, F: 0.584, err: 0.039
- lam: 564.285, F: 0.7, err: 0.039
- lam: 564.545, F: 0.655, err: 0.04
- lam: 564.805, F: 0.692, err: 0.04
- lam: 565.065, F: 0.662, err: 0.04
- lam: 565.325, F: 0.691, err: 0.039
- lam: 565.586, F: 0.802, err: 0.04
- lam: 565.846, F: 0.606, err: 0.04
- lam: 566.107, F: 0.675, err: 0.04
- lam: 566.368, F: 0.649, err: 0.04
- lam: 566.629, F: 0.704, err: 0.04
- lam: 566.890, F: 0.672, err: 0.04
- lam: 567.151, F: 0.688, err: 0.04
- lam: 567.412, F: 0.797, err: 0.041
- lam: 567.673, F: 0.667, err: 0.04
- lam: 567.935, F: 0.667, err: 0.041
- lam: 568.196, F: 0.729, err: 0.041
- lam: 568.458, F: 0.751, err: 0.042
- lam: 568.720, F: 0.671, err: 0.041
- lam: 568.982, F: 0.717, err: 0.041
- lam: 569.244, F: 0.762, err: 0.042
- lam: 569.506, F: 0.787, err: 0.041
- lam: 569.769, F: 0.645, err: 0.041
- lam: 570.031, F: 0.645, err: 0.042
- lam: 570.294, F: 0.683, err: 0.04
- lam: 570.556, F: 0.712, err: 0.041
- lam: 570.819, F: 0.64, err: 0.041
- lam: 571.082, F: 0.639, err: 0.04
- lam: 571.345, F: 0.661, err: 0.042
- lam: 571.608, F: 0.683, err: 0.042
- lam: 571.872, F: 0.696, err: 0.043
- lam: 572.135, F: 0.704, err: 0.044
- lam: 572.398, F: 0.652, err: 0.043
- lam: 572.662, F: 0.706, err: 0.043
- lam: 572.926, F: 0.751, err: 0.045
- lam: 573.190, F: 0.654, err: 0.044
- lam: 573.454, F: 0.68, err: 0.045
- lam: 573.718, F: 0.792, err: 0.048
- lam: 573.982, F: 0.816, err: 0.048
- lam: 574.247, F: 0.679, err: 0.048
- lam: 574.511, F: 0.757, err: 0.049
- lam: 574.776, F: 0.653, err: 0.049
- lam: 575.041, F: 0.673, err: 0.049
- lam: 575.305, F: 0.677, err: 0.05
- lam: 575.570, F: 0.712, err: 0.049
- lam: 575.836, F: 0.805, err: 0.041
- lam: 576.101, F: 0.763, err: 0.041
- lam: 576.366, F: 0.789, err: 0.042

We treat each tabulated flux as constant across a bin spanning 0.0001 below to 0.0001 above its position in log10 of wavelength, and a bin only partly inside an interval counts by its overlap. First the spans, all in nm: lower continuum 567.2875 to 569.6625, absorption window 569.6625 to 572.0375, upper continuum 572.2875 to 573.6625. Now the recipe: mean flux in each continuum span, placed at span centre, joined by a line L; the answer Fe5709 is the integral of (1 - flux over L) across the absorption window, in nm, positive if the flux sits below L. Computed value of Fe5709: 0.14 nm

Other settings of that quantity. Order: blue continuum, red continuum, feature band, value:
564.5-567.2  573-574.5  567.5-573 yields 0.11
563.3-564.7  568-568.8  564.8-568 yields 0.04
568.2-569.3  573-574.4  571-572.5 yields 0.11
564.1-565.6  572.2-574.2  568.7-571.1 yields 0.05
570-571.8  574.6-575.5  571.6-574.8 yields -0.19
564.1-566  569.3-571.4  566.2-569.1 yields -0.08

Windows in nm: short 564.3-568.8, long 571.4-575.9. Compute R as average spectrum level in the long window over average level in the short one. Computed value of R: 1.02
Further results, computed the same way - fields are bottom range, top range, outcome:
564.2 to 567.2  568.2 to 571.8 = 1.02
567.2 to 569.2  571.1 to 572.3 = 0.95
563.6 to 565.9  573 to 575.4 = 1.04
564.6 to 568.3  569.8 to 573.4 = 0.98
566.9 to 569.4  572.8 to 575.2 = 1.00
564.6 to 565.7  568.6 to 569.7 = 1.03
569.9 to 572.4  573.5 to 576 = 1.08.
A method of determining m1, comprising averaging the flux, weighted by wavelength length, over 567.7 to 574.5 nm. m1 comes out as 0.701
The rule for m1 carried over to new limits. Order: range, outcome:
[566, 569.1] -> 0.699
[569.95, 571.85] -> 0.668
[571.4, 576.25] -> 0.714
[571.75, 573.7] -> 0.698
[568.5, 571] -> 0.697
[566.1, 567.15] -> 0.676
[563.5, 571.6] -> 0.69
